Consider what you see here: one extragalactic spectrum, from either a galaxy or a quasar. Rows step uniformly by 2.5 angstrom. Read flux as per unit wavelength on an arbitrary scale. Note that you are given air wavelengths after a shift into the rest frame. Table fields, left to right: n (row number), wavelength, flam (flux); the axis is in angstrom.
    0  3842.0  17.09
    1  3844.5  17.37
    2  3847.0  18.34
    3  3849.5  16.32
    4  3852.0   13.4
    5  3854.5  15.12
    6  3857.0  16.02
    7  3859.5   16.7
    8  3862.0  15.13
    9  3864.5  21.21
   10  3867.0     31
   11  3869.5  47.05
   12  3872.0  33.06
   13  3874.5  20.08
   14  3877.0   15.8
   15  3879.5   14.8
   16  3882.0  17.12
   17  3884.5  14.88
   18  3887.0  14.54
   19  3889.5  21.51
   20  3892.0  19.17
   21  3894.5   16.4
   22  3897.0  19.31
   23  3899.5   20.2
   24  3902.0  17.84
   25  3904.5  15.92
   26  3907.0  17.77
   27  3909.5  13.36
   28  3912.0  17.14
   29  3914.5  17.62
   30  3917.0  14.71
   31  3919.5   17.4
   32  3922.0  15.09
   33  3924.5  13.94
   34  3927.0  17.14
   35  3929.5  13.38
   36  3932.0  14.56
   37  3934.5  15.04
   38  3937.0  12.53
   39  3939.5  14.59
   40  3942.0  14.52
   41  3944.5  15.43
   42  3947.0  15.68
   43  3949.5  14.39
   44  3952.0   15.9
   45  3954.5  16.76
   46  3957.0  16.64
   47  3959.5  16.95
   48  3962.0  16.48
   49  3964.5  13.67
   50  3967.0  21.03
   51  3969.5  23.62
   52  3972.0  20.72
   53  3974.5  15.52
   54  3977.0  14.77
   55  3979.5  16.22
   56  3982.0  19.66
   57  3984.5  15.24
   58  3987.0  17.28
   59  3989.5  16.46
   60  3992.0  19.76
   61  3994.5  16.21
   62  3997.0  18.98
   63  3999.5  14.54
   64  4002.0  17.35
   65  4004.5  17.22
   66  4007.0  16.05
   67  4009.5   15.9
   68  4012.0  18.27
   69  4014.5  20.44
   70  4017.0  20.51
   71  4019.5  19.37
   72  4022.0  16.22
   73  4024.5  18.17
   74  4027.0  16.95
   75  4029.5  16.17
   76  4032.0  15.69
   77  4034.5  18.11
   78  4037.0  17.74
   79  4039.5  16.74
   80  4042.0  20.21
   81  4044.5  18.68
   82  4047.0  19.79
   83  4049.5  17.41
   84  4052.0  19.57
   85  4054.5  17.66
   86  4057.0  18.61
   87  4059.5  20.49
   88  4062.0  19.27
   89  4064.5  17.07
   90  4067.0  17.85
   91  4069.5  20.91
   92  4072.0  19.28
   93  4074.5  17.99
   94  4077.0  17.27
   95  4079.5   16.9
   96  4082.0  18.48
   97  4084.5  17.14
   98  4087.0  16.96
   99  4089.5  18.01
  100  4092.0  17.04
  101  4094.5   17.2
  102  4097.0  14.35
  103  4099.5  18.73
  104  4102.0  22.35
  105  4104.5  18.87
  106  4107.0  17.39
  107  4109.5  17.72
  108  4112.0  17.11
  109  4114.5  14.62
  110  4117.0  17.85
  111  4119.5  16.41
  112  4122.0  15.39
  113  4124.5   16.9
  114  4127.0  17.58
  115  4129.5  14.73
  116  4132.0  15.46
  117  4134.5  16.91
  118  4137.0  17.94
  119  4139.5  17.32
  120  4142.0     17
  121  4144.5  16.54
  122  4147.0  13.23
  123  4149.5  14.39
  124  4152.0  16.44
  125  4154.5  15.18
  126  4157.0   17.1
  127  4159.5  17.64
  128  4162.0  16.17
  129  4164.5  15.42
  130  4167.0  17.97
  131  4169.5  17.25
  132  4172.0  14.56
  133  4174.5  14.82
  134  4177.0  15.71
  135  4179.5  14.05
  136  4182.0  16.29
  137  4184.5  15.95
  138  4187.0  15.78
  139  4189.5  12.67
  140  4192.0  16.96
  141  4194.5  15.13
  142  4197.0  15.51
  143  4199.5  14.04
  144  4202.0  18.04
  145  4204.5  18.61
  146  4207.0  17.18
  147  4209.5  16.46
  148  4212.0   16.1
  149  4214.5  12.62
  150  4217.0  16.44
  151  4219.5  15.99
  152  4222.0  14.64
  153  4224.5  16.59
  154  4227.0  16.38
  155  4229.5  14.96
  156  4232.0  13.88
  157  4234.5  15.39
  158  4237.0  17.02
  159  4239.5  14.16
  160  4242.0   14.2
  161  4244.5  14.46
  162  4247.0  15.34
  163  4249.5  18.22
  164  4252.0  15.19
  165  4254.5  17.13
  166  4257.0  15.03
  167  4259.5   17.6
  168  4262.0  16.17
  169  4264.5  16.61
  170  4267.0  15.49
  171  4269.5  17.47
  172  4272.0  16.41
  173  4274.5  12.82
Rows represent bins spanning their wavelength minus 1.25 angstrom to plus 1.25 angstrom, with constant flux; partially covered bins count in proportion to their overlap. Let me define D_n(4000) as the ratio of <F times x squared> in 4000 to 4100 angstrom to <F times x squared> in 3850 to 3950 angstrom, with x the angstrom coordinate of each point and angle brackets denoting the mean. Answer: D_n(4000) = 1.1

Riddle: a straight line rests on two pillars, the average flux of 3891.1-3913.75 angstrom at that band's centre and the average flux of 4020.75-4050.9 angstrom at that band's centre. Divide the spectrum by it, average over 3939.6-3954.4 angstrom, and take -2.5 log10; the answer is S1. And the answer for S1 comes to 0.15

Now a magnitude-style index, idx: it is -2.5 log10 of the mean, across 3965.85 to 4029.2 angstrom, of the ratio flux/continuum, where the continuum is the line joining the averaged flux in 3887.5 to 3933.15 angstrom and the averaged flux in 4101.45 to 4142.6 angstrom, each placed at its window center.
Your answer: -0.06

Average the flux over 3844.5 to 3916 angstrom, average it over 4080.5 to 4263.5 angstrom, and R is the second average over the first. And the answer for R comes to 0.8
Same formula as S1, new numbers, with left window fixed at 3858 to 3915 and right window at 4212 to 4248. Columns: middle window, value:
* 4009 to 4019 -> -0.052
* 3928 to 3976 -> 0.174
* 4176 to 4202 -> 0.028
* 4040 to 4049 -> -0.083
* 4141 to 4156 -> 0.057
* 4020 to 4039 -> 0.053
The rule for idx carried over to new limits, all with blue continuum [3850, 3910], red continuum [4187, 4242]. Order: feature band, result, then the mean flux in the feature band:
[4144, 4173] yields 0.02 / 16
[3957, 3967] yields 0.13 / 16.5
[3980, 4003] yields 0.06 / 17.2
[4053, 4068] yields -0.07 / 18.5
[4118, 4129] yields 0.01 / 16.5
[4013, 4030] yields -0.03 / 18.4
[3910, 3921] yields 0.16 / 16.5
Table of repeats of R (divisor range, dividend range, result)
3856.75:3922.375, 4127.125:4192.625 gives 0.82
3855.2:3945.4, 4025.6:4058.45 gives 0.99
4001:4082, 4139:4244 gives 0.87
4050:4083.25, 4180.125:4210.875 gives 0.86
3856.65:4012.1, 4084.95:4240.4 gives 0.92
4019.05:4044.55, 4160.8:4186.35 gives 0.90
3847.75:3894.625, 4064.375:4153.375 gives 0.86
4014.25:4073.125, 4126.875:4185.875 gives 0.87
